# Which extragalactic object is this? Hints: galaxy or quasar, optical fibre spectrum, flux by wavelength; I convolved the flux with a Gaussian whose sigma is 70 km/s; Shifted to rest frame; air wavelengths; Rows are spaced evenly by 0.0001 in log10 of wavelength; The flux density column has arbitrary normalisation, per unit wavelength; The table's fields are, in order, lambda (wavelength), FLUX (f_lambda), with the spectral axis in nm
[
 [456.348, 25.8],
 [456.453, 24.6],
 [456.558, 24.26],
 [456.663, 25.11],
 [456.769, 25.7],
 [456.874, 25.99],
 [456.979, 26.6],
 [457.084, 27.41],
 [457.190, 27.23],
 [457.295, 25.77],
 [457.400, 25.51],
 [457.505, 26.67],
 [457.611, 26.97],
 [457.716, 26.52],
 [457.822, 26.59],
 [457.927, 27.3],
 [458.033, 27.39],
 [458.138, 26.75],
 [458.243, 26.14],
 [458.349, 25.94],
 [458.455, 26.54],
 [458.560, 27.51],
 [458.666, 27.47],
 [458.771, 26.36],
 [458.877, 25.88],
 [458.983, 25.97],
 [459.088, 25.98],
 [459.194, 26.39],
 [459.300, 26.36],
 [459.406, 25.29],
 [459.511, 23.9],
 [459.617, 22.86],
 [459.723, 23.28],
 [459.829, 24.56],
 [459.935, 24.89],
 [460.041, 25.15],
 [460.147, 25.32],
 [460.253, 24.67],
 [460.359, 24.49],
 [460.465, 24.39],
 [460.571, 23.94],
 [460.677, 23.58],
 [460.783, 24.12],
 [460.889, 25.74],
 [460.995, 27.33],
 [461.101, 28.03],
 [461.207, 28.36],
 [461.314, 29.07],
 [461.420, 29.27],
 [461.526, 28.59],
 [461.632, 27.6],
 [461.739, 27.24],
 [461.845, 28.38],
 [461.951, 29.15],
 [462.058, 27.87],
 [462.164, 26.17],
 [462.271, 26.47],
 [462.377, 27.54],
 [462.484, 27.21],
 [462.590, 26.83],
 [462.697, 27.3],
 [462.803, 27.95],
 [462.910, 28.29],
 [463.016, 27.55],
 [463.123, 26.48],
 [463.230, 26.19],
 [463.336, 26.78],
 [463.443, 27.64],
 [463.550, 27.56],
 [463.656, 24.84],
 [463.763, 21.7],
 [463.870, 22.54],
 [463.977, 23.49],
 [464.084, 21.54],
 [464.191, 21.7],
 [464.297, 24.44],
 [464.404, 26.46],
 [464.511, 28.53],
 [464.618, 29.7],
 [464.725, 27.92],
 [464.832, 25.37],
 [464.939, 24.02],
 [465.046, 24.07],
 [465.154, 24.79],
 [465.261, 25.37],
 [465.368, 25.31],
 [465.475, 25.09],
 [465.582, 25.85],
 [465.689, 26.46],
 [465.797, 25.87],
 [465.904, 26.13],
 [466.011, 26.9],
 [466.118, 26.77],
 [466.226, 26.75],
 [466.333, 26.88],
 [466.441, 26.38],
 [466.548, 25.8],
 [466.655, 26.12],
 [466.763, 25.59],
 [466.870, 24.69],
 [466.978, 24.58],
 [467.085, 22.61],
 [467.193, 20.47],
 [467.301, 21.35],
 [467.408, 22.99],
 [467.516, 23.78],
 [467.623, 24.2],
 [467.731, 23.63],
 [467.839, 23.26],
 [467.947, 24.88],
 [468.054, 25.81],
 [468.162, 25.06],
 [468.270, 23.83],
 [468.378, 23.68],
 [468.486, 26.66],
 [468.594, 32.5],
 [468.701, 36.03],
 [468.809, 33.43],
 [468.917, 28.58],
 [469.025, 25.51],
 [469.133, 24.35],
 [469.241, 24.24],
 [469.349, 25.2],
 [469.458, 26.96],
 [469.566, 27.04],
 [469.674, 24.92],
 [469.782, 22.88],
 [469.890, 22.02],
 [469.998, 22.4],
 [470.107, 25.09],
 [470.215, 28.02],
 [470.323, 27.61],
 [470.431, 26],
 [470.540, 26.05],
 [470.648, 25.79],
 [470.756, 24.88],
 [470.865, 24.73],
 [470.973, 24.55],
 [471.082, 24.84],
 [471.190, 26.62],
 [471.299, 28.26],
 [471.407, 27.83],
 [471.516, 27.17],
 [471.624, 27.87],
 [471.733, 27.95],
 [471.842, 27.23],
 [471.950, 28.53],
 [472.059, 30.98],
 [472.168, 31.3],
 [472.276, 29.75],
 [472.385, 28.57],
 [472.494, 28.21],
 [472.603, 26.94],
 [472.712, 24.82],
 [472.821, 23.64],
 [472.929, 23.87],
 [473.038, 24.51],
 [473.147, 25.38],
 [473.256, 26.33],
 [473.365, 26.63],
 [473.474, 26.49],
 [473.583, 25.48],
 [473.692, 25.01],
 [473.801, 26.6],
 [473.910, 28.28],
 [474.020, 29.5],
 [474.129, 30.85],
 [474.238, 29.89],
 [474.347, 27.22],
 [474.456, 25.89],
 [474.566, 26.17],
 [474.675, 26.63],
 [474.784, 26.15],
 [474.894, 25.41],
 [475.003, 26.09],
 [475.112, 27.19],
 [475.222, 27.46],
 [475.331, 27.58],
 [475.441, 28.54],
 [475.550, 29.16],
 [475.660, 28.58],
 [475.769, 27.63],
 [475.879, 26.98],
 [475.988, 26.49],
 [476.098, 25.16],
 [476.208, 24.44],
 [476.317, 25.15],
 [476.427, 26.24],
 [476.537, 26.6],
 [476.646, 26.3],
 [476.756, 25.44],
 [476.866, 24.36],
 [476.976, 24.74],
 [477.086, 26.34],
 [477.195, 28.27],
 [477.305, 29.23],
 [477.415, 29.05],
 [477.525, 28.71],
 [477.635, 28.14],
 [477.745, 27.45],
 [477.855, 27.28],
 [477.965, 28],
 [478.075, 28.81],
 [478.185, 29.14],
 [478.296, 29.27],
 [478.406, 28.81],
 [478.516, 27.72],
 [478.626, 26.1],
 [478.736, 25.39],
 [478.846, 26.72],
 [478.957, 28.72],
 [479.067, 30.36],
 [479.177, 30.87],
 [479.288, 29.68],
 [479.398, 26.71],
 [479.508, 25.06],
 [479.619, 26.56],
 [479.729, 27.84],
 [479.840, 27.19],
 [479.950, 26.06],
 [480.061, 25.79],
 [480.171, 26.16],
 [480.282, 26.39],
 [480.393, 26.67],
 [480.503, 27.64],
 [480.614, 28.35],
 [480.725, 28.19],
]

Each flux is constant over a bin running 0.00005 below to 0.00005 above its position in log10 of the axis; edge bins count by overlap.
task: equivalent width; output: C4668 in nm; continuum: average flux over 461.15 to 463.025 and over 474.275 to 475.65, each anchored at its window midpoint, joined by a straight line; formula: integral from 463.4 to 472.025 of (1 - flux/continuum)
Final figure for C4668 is 0.56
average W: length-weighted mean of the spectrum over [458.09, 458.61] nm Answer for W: 26.6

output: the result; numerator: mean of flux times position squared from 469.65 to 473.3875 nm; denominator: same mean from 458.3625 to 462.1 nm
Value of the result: 1.06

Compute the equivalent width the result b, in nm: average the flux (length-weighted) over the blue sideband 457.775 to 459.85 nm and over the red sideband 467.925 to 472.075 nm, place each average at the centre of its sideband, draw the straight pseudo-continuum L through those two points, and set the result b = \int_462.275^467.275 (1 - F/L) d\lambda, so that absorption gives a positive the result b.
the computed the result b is 0.11 nm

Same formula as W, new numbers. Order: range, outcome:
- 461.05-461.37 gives 28.5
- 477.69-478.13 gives 27.9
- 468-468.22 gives 25.4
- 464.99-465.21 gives 24.4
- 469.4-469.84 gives 25.4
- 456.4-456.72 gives 24.6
